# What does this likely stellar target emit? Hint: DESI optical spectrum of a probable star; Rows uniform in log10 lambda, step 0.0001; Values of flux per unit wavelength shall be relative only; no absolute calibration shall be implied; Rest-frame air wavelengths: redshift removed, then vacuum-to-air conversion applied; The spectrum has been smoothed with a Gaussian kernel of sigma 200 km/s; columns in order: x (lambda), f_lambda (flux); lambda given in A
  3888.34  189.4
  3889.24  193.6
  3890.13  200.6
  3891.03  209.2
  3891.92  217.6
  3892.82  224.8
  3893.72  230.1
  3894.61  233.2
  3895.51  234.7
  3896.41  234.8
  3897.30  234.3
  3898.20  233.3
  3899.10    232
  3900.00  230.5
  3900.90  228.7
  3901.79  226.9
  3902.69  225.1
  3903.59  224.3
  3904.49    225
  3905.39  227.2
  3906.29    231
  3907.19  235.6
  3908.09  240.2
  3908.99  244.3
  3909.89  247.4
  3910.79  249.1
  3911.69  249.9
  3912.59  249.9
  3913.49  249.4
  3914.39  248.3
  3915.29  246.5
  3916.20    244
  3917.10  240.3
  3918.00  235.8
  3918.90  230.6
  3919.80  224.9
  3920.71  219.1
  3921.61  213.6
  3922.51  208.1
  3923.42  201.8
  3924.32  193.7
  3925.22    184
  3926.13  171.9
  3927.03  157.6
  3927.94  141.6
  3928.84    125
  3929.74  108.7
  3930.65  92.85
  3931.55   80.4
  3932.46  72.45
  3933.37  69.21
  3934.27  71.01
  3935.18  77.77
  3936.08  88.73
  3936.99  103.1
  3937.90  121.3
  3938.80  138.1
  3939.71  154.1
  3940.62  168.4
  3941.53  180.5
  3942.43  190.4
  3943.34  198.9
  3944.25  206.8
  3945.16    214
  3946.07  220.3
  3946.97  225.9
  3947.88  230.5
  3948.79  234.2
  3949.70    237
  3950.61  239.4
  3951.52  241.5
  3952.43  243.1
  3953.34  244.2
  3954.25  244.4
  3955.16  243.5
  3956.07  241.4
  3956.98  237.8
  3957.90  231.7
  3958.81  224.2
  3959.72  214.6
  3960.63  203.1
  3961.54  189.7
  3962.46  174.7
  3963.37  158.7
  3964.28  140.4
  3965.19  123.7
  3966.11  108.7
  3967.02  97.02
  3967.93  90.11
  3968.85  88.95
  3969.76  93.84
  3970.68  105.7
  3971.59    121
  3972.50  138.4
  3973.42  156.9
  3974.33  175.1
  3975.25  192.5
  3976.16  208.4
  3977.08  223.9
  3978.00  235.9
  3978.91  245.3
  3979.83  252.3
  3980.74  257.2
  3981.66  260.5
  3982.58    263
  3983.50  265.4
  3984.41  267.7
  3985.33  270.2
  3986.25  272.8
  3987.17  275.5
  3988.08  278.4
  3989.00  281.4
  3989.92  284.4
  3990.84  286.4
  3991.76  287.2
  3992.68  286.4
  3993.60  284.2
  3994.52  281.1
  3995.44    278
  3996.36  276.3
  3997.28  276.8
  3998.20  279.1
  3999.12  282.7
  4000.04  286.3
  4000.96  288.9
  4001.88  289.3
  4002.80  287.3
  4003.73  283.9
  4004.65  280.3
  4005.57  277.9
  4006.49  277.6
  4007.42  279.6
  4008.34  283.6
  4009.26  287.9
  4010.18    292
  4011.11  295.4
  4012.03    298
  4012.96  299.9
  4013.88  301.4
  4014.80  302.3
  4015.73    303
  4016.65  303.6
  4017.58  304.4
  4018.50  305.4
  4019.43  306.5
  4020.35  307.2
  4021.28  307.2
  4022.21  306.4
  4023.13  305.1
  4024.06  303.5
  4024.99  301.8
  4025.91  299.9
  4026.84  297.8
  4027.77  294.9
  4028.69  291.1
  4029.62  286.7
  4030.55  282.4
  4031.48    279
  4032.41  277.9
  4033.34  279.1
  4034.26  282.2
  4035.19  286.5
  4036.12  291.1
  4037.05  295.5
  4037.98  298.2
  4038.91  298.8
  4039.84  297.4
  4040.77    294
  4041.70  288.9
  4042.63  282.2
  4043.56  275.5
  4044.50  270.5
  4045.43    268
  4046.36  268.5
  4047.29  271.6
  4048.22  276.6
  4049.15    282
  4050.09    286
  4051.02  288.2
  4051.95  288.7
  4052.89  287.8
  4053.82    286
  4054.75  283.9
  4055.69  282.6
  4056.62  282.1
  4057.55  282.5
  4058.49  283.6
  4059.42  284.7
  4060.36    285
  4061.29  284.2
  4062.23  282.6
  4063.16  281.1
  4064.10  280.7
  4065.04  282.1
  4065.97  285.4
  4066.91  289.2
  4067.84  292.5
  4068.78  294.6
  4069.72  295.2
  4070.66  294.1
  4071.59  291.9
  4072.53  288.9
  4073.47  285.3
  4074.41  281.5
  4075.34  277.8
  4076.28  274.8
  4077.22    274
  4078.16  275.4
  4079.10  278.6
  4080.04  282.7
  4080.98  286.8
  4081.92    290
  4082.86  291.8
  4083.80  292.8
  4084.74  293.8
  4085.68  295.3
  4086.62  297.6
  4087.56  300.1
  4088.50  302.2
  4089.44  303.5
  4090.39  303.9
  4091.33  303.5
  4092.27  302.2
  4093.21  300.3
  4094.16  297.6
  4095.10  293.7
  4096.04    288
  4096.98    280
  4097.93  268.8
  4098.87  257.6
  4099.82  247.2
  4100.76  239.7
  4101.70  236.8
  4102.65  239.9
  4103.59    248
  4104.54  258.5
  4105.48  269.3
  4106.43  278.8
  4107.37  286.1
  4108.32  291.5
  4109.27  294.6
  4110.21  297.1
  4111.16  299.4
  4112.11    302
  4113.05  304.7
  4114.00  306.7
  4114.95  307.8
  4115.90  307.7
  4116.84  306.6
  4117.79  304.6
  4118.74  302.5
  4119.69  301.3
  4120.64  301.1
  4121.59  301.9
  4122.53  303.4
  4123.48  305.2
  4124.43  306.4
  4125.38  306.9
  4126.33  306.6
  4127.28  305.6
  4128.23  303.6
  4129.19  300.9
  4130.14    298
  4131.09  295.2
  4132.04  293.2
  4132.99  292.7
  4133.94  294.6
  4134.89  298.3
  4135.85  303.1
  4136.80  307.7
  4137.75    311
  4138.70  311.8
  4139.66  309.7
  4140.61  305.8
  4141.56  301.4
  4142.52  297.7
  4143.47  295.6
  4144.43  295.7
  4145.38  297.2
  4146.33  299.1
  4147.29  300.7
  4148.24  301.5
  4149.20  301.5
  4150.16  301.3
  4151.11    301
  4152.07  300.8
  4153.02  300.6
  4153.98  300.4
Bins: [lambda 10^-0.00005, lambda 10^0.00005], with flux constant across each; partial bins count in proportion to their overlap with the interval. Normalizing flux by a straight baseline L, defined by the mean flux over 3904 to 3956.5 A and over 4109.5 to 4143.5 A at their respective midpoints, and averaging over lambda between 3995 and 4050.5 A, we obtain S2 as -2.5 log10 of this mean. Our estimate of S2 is -0.178 mag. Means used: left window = 195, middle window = 289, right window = 303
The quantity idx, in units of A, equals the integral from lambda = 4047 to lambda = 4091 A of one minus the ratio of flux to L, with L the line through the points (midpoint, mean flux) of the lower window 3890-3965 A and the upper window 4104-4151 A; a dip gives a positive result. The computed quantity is -2.7 A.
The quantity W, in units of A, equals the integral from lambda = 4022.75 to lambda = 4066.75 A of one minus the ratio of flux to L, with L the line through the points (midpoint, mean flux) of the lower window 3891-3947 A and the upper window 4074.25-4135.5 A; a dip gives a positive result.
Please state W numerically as -4.6 A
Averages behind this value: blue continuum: 195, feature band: 286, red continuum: 290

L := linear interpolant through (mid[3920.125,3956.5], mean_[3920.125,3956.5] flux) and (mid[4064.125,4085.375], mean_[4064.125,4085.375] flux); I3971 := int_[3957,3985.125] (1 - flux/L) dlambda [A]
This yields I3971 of 2.4 A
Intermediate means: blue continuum 175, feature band 185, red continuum 286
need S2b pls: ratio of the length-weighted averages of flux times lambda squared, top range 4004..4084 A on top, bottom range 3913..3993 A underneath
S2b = 1.5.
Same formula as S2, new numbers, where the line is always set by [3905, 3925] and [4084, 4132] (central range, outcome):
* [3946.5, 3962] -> 0.06 mag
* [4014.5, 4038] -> -0.11 mag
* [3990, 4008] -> -0.10 mag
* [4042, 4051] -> -0.02 mag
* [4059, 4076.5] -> -0.03 mag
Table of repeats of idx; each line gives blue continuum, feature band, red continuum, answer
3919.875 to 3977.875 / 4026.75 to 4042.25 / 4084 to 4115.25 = -3.6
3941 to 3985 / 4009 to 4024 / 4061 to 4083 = -3.7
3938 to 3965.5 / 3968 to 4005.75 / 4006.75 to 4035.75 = 1.5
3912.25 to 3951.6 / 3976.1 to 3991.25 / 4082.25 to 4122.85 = -3.5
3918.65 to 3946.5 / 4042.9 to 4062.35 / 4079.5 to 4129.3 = -2.4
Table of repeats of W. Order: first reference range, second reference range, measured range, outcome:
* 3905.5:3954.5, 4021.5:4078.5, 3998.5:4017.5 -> -2.8 A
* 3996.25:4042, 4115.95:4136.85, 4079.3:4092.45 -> 0.1 A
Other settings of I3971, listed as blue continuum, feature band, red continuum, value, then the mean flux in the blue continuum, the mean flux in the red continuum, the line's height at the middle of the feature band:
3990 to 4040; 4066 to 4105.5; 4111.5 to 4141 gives 2.1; 291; 303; 299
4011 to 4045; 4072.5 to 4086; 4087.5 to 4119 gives 0.2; 295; 286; 289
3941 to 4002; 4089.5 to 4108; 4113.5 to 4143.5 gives 0.8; 223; 303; 288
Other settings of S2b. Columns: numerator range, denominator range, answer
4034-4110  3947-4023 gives 1.21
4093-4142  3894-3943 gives 1.68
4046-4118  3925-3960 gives 1.74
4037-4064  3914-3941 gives 1.88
